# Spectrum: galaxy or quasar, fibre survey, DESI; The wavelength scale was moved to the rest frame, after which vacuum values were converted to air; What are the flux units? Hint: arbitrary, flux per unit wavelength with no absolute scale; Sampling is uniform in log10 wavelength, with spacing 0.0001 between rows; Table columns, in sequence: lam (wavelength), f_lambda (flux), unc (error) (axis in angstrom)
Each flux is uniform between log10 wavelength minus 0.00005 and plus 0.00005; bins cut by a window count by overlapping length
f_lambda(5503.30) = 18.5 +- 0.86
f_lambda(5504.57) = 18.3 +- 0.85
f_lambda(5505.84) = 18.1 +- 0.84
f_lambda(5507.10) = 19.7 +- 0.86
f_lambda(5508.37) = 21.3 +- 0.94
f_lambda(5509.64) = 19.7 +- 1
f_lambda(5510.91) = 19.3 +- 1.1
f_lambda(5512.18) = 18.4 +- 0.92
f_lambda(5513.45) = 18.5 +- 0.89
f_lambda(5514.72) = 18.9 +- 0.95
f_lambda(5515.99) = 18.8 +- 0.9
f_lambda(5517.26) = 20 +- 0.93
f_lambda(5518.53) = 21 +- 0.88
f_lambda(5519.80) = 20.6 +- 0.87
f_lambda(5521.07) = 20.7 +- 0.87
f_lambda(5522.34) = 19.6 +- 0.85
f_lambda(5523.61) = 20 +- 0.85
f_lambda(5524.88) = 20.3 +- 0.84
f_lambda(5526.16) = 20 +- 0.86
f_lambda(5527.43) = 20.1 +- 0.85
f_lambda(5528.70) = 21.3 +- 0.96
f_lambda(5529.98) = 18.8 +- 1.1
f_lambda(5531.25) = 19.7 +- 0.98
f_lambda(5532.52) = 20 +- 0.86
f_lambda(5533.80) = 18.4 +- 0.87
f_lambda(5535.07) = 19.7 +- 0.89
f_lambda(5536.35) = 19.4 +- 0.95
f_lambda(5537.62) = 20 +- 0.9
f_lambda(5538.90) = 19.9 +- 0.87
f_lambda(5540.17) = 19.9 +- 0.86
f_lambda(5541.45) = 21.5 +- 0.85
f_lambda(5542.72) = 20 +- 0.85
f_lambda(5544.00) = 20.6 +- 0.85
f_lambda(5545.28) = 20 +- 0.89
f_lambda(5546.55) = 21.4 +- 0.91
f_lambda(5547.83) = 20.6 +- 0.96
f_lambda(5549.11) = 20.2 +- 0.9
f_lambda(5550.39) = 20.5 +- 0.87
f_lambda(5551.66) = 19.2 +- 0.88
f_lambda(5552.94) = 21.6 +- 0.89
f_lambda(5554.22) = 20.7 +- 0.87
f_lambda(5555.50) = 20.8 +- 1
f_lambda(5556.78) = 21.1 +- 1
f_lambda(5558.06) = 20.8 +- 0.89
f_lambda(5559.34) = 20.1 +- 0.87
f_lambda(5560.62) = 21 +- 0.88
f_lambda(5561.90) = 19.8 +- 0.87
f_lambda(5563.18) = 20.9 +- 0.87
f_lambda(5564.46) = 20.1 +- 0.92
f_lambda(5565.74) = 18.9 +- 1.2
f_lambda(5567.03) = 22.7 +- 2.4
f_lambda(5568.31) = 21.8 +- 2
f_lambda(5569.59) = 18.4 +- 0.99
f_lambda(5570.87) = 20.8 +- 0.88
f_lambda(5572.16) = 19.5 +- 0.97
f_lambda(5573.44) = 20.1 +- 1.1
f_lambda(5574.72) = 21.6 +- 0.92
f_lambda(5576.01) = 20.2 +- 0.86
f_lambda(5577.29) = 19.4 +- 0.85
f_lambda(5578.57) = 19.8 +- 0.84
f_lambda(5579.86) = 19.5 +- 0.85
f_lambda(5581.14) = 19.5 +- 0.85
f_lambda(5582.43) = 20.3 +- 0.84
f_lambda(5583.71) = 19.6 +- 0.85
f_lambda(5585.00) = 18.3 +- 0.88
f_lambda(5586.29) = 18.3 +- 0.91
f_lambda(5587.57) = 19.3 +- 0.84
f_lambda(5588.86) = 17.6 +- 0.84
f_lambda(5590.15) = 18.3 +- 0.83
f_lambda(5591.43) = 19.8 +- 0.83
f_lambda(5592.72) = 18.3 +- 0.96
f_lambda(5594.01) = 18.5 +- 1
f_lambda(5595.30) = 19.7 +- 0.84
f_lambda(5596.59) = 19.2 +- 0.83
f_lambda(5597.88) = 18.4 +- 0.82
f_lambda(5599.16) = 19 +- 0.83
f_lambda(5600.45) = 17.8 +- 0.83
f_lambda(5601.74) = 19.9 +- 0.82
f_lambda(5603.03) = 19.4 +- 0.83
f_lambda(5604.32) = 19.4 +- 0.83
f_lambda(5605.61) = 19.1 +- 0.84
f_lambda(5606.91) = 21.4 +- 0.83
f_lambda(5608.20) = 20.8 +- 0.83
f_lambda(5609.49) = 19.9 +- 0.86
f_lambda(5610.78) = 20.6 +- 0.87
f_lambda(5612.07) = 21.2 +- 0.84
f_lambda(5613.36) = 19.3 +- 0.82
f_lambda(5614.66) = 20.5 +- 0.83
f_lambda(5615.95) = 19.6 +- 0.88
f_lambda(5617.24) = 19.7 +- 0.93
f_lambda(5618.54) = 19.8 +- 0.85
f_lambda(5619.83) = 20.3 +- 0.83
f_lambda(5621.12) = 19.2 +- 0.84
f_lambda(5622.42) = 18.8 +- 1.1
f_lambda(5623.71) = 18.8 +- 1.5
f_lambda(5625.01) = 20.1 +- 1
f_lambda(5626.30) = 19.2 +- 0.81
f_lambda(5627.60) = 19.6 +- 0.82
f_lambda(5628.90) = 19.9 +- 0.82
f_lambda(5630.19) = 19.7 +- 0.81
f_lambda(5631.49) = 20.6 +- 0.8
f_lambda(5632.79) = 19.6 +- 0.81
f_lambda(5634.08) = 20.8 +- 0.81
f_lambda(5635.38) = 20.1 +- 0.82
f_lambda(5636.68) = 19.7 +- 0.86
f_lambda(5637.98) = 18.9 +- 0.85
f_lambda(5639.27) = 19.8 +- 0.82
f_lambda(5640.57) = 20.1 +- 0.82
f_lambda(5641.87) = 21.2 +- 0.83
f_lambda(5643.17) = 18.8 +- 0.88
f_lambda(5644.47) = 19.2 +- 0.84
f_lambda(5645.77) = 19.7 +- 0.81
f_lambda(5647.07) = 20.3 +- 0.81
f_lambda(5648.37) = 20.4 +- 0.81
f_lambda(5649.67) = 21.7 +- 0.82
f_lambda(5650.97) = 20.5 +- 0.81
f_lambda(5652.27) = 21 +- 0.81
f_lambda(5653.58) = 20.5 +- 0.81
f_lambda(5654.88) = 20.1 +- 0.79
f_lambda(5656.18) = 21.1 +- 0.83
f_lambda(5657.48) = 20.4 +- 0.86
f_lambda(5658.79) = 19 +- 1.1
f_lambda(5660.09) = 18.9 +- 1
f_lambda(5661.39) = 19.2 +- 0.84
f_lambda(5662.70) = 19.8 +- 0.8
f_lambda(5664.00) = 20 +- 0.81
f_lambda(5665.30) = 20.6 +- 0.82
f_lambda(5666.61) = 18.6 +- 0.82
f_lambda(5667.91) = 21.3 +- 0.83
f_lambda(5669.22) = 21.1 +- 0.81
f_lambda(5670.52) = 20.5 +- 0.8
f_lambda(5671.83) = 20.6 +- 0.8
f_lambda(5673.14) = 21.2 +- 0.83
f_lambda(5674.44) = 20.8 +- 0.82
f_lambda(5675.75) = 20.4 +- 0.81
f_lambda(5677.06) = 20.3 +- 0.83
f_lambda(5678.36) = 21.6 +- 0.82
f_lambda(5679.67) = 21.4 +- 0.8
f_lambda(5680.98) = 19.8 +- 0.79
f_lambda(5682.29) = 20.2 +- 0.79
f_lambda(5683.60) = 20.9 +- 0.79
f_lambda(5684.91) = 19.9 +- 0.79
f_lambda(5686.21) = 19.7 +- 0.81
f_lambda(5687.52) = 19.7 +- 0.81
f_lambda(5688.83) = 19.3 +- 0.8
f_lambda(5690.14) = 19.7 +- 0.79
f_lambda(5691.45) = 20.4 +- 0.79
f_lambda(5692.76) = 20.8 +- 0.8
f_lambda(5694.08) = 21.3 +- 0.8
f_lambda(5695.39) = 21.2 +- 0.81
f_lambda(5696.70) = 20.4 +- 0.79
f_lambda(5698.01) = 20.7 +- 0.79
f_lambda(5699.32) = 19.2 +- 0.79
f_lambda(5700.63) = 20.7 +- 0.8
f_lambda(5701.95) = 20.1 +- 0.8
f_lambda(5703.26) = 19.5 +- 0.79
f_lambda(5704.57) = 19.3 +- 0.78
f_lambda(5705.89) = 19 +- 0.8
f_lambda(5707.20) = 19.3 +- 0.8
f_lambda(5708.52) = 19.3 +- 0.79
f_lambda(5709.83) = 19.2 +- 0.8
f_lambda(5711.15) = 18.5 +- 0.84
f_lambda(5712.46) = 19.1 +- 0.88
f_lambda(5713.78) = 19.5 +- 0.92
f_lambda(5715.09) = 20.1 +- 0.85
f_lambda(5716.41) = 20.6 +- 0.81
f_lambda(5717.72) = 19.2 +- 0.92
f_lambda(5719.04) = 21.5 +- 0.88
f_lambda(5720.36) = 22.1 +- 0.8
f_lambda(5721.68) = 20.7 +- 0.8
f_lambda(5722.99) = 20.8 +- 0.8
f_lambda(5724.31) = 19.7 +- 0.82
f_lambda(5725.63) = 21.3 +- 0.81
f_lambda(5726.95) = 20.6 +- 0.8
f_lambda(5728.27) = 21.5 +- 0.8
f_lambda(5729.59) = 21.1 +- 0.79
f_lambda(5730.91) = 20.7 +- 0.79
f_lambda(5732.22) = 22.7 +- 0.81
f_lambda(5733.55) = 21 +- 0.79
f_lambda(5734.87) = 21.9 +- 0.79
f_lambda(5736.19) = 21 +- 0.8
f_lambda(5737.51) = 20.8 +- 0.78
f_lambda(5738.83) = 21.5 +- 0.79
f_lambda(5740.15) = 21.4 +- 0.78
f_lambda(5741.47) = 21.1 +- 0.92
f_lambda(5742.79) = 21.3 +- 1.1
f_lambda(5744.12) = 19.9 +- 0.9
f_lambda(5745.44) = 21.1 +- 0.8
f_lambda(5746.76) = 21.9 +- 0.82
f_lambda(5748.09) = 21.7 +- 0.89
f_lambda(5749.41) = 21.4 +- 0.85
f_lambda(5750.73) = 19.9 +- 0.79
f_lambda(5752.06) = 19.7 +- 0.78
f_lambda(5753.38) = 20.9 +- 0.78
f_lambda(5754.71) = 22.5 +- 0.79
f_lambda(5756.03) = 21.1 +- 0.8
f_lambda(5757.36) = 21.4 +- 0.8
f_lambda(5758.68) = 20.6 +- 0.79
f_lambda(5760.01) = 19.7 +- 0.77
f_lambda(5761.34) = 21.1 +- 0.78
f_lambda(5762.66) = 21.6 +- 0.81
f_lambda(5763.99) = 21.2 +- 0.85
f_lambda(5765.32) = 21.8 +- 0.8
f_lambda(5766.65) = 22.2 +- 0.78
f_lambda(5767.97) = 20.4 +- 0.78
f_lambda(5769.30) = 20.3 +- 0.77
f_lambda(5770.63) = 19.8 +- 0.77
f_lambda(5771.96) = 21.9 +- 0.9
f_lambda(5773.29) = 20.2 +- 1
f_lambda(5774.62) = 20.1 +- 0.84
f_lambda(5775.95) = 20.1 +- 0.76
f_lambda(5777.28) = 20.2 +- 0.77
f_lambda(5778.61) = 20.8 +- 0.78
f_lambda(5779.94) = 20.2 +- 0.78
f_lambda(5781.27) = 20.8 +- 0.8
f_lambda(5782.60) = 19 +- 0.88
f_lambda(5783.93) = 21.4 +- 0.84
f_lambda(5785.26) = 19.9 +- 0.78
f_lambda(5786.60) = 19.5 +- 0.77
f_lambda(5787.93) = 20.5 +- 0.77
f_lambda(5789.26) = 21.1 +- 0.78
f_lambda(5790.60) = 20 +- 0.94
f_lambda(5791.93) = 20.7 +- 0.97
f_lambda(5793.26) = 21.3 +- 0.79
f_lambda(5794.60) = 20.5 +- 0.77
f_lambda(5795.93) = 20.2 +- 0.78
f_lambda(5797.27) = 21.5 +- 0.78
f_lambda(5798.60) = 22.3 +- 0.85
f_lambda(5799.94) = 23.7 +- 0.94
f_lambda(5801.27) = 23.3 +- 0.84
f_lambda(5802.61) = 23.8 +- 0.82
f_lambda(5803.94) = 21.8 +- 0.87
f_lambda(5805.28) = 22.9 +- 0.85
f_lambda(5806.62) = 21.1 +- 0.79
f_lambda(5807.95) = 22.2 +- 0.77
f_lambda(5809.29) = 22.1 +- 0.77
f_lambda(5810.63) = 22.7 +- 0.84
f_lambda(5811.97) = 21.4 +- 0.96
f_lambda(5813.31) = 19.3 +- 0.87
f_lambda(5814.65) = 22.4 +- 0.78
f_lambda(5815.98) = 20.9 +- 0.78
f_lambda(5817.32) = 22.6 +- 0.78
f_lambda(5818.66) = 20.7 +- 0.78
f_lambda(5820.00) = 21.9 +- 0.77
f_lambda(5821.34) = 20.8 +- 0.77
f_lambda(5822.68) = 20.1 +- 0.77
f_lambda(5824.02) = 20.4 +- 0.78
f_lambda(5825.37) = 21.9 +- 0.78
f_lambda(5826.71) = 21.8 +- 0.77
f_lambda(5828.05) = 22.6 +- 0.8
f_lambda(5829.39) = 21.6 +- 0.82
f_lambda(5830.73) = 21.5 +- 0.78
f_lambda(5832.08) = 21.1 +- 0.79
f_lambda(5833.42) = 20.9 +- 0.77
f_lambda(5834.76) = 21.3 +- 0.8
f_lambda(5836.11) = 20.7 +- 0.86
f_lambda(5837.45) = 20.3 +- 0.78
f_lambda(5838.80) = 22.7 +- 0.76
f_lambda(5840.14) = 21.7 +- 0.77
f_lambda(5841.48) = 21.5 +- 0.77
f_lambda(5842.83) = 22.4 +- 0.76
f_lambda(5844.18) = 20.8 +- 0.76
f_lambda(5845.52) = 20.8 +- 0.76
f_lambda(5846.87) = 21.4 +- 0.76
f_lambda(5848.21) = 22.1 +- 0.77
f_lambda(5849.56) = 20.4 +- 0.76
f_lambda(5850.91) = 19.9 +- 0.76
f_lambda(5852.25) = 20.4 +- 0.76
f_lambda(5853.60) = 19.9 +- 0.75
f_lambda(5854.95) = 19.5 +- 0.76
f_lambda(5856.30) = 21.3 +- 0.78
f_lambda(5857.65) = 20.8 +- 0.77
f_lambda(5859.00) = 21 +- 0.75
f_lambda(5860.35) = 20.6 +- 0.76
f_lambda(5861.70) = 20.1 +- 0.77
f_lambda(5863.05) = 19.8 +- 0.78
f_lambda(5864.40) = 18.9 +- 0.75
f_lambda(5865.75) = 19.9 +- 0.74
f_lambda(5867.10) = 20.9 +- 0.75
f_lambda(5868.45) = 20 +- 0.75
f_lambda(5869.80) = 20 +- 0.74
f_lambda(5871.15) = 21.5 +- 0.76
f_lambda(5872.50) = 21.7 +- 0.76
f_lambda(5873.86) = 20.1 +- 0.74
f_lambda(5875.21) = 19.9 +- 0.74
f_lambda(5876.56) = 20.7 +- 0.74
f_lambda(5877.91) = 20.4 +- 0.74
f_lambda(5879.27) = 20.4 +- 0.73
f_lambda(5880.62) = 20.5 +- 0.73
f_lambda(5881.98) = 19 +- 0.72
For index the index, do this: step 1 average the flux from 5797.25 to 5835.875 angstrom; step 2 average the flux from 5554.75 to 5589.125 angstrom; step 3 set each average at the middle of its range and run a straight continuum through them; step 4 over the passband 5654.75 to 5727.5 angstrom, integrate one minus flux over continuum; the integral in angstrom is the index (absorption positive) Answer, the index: 2.37 angstrom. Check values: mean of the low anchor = 20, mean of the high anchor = 21.7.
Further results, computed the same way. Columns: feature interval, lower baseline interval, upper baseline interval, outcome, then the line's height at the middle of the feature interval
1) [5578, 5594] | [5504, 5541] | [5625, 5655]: 0.69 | 19.9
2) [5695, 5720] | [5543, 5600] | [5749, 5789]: 0.75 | 20.4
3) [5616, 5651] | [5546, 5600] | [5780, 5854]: 0.65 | 20.2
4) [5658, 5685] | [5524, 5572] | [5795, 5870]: 0.52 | 20.7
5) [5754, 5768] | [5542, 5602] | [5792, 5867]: -0.26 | 20.9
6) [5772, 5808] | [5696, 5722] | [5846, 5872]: -1.56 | 20.2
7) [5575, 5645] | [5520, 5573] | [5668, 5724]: 2.38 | 20.3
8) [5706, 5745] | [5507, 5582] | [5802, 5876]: 0.27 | 20.7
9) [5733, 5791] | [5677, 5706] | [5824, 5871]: -0.80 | 20.5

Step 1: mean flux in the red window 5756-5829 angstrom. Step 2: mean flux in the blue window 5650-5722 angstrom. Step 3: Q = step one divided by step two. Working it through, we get 1.0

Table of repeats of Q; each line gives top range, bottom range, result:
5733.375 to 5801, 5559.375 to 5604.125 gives 1.07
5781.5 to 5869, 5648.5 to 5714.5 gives 1.05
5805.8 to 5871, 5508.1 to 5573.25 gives 1.04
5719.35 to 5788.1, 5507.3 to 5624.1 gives 1.05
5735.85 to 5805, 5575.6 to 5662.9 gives 1.07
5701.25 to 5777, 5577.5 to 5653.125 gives 1.05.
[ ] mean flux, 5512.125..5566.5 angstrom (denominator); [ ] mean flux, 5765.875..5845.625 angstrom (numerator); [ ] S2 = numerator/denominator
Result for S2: 1.05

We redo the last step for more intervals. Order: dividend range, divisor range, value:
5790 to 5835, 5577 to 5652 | 1.10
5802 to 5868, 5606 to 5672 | 1.06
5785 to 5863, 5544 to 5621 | 1.07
